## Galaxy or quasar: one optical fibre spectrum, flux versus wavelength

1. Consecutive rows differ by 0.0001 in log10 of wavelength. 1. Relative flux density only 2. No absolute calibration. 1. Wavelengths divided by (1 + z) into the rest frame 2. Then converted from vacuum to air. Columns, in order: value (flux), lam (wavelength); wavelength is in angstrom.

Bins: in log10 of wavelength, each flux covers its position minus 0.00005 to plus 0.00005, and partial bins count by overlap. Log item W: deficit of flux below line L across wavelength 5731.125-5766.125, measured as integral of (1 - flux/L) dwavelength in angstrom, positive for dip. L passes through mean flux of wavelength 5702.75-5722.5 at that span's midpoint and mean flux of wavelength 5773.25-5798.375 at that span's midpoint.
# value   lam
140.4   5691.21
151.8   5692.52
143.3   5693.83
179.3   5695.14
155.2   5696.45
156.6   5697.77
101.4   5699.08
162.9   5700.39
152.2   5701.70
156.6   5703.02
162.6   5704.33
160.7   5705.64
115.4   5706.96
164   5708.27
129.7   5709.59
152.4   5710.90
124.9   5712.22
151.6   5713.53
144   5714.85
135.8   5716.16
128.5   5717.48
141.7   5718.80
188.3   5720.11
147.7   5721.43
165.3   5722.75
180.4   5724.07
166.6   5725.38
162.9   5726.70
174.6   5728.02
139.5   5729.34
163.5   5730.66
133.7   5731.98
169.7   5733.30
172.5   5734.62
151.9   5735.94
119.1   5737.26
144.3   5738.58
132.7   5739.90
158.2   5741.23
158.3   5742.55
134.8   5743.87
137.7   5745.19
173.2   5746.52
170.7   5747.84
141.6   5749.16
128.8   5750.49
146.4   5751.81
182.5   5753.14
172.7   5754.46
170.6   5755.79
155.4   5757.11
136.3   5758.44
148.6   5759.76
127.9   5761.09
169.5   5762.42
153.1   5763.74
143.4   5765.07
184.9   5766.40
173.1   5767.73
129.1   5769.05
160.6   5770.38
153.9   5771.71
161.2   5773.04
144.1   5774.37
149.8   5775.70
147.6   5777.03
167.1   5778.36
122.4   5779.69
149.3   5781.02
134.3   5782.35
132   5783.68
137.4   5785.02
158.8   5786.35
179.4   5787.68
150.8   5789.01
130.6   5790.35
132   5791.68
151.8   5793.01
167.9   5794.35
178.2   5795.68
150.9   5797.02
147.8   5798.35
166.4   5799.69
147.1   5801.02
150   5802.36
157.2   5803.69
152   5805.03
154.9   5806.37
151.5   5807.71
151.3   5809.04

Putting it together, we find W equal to -0.8 angstrom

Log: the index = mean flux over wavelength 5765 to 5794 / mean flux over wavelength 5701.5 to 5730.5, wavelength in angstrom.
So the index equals 0.99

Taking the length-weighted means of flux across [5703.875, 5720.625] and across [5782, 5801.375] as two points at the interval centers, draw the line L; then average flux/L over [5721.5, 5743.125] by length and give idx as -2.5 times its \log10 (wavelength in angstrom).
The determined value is -0.06 mag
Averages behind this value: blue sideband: 146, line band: 156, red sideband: 151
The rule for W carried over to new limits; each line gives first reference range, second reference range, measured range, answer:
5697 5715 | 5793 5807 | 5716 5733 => -1.07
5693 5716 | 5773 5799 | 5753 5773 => -1.08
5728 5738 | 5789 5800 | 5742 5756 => -0.35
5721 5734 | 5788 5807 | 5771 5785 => 0.85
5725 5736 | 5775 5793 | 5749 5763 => 0.00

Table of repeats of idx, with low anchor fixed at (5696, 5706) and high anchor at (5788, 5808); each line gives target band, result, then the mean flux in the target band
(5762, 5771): -0.046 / 159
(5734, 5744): 0.033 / 147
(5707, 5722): 0.044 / 145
